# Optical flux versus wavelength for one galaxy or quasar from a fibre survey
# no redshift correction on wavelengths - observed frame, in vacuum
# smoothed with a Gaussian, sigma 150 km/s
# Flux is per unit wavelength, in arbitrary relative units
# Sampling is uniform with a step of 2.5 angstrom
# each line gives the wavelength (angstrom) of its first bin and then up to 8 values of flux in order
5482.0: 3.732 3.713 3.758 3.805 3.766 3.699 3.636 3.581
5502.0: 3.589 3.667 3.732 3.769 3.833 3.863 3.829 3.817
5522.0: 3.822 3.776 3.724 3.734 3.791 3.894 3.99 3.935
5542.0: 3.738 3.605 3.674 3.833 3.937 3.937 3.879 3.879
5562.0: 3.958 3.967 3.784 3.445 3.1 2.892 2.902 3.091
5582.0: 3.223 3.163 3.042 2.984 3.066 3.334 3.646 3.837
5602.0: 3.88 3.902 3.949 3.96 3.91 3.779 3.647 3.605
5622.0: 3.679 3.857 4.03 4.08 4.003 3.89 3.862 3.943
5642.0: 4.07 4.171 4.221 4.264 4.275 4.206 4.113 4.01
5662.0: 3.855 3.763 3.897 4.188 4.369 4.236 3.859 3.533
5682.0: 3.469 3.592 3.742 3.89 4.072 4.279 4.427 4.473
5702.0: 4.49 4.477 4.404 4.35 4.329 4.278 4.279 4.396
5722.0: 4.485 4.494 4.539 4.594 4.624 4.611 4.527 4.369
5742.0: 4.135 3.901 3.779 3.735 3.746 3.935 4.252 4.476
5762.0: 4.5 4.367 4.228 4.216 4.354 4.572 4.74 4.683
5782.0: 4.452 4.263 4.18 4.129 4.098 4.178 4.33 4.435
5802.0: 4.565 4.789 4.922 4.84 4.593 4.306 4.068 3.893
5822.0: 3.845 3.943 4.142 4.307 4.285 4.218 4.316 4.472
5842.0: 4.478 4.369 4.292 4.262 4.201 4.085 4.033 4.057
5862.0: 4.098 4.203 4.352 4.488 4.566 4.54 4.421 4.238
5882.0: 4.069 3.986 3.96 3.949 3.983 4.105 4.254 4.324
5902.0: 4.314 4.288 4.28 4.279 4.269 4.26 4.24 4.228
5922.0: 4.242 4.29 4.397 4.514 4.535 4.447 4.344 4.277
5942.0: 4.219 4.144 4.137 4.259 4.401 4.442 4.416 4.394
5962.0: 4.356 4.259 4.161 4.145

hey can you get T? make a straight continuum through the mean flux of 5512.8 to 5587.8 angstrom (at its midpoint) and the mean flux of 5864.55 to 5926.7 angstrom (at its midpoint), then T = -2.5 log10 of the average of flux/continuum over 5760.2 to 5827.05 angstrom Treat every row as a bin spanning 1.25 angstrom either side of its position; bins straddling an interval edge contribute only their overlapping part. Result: -0.08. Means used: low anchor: 3.65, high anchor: 4.25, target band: 4.36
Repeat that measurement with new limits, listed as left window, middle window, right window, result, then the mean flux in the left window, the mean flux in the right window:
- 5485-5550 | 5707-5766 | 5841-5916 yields -0.06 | 3.76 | 4.23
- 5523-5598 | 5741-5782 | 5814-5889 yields -0.06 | 3.56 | 4.21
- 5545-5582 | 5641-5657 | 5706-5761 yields -0.07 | 3.58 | 4.28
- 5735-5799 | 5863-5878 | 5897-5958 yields -0.03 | 4.25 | 4.31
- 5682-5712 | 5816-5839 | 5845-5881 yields 0.03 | 4.17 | 4.27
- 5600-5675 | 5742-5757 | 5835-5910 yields 0.06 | 3.98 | 4.24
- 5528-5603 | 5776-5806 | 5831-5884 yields -0.07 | 3.57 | 4.28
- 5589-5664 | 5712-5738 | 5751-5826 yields -0.08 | 3.88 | 4.33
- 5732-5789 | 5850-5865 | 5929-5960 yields 0.05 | 4.28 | 4.34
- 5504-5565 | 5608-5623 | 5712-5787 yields 0.07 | 3.82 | 4.33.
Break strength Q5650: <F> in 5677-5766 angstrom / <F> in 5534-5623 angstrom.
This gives 1.2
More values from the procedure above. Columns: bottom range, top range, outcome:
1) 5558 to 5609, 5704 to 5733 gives 1.28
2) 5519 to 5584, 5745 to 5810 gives 1.18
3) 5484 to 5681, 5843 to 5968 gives 1.13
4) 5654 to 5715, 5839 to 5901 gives 1.03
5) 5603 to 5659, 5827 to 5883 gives 1.08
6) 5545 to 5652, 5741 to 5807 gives 1.16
